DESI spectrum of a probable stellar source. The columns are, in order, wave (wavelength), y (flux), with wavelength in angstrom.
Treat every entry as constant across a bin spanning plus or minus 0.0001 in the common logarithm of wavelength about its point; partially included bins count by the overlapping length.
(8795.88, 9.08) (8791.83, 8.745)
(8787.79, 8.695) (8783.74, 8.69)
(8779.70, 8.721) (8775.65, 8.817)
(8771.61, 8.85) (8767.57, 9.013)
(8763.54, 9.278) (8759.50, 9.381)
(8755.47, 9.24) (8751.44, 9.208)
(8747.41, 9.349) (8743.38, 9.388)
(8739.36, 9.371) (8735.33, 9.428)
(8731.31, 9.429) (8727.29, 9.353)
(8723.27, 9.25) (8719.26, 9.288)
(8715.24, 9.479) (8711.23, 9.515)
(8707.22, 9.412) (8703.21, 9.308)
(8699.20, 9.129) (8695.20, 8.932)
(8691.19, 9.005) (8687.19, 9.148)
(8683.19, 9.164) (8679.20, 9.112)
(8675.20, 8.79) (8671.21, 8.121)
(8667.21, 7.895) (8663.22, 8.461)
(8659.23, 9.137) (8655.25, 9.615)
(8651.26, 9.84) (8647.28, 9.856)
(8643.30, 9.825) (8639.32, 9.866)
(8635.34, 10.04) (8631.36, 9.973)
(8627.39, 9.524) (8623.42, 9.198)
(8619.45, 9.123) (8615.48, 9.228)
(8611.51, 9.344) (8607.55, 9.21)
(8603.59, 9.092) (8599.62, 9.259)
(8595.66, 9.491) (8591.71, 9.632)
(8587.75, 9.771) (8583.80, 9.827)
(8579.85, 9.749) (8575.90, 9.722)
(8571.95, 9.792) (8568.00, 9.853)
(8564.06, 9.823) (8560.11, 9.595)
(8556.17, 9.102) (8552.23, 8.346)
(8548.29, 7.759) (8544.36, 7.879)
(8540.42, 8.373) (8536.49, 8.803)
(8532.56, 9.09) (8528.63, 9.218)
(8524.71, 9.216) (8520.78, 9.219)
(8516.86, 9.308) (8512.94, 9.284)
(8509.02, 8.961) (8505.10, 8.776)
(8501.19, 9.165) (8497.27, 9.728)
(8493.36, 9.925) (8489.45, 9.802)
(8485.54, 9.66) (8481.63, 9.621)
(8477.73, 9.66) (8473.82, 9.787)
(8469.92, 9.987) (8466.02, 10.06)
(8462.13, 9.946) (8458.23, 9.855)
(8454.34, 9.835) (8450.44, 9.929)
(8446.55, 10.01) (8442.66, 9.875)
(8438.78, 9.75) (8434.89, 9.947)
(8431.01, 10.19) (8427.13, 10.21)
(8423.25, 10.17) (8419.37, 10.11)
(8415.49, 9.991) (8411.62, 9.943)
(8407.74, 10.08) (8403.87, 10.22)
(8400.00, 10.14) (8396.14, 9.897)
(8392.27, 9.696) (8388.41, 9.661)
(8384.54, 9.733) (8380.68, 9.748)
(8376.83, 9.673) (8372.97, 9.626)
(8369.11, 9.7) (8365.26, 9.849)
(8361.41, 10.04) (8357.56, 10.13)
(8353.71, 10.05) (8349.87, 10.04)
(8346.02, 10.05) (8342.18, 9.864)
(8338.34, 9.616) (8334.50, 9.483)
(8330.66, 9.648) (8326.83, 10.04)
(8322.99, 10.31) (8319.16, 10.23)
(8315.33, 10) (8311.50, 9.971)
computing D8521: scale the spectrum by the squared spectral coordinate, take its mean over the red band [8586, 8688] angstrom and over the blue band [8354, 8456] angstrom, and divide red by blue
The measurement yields 0.99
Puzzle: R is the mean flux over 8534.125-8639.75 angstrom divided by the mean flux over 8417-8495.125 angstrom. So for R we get 0.9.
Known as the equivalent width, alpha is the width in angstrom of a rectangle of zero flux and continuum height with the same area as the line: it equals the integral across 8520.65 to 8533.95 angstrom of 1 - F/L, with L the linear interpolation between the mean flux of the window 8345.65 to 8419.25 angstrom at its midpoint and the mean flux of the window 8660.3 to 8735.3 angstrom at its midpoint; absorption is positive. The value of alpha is 0.47 angstrom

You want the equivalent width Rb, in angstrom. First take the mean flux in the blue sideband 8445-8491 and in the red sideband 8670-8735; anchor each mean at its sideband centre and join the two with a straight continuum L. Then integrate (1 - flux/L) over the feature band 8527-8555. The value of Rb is 3.3 angstrom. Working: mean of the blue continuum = 9.84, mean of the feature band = 8.5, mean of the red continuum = 9.17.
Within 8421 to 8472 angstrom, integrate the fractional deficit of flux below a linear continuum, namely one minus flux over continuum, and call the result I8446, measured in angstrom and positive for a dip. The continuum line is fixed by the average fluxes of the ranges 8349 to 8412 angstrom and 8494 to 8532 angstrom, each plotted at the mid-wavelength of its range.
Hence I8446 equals -2.2 angstrom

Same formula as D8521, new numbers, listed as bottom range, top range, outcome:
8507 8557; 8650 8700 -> 1.05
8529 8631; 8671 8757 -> 1.03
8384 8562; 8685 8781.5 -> 1.03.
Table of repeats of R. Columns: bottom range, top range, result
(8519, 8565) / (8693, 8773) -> 1.05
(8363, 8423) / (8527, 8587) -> 0.93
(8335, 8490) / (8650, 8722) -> 0.92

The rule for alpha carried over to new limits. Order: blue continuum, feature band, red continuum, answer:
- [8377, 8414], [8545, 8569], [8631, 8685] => 1.3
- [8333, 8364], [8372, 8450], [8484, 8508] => -1.7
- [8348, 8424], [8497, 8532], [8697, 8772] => 1.9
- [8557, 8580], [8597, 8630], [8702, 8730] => 1.2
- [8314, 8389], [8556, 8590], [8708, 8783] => -0.7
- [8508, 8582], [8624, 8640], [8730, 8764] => -1.0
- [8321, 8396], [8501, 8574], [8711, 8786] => 4.0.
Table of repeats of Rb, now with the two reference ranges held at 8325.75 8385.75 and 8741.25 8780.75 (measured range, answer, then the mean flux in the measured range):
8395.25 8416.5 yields -0.7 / 10.1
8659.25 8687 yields 1.9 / 8.67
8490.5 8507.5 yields 0.3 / 9.41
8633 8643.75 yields -0.7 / 9.92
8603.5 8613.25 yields 0.2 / 9.24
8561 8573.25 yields -0.4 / 9.8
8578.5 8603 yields -0.4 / 9.59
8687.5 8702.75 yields 0.3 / 9.06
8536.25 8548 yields 1.6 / 8.2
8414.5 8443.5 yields -1.0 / 10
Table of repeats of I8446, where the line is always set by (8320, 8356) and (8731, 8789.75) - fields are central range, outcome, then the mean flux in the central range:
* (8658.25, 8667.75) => 0.8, 8.52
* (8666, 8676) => 1.1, 8.23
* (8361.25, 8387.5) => 0.3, 9.74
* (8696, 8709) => 0.0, 9.25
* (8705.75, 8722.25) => -0.4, 9.42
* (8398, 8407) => -0.3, 10.2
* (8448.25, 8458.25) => -0.2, 9.88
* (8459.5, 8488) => -0.5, 9.82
